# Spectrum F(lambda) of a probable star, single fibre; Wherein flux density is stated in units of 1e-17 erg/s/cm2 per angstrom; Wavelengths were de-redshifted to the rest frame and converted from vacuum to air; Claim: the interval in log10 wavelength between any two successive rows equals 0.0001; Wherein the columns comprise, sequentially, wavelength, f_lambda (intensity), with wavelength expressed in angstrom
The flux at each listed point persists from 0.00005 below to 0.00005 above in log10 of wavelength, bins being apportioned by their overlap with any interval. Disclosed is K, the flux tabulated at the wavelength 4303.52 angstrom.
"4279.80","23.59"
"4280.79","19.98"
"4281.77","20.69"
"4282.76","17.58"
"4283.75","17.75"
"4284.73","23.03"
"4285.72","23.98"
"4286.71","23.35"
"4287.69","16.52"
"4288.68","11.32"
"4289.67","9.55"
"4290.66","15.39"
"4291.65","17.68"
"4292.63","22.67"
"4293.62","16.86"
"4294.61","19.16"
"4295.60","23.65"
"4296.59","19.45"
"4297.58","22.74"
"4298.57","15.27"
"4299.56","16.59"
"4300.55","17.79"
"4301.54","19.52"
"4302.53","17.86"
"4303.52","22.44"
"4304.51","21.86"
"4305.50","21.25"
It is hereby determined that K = 22.44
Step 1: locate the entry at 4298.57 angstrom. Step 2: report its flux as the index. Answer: 15.27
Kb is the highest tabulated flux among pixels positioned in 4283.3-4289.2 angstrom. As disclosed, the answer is 23.98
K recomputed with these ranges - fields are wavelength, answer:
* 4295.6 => 23.65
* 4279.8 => 23.59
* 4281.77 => 20.69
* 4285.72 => 23.98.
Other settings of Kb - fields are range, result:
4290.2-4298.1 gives 23.65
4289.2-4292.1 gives 17.68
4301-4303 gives 19.52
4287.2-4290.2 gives 16.52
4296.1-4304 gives 22.74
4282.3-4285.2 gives 23.03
